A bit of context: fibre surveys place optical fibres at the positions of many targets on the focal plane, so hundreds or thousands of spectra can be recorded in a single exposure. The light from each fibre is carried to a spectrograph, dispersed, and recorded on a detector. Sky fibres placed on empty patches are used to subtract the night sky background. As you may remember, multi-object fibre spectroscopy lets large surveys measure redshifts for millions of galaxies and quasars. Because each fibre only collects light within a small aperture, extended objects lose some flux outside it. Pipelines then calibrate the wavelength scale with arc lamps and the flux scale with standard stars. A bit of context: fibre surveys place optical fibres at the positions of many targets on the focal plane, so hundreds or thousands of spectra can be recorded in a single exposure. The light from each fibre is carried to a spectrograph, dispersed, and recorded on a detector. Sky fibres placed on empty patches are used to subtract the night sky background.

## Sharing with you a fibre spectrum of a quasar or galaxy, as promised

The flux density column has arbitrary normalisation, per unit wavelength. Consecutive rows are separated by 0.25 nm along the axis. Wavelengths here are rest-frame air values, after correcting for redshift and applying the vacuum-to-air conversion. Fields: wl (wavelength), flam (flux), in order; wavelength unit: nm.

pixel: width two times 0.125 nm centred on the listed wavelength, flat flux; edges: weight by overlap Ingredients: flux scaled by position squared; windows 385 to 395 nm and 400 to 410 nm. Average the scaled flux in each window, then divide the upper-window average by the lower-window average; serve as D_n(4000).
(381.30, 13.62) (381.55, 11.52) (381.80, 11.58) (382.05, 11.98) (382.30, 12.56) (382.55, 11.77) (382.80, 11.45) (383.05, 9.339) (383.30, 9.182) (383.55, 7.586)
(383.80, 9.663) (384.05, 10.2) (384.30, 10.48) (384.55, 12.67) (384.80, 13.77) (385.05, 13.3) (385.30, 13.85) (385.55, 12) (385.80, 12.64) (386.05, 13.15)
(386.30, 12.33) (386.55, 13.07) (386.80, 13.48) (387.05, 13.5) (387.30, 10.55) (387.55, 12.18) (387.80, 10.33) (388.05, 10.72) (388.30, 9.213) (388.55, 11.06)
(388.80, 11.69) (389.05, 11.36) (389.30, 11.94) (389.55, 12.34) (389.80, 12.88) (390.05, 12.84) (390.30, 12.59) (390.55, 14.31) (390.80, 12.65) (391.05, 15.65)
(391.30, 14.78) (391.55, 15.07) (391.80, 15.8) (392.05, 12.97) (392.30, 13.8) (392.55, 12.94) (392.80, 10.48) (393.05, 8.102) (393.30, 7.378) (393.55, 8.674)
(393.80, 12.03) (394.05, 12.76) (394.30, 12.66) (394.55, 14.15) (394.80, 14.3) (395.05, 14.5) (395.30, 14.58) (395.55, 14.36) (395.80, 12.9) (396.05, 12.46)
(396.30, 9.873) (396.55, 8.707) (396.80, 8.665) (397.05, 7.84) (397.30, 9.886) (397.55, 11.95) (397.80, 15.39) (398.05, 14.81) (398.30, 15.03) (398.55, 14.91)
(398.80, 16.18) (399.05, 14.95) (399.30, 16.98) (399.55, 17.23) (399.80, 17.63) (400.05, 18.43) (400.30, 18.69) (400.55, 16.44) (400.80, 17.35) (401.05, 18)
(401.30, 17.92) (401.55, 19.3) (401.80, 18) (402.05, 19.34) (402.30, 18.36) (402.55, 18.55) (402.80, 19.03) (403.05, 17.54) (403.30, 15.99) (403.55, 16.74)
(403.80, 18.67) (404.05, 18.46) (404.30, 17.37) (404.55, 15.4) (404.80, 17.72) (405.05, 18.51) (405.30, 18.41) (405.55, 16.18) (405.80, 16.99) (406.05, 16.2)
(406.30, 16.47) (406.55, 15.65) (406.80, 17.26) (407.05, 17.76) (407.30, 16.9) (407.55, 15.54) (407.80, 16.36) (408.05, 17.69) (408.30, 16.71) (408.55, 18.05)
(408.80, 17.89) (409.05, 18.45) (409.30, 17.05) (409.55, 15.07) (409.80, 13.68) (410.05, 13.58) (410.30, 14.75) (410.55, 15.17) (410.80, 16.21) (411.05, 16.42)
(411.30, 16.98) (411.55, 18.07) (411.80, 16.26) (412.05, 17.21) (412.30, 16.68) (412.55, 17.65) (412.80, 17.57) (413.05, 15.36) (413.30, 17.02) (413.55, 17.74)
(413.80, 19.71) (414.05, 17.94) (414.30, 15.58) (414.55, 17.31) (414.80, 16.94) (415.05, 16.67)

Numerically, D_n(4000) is 1.51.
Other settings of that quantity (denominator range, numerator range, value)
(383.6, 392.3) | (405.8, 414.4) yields 1.49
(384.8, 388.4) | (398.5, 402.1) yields 1.53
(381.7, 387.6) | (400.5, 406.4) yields 1.65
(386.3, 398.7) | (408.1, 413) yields 1.46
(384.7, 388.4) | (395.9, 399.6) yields 1.11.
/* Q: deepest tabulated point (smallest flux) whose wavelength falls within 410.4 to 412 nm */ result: 15.17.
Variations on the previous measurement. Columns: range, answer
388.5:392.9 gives 10.48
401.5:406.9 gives 15.4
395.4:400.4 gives 7.84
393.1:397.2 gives 7.378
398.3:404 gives 14.91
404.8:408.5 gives 15.54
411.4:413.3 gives 15.36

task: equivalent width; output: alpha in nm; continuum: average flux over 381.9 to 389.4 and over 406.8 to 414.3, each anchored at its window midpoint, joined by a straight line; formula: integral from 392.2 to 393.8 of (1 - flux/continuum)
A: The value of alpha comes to 0.338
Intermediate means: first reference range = 11.6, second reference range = 16.7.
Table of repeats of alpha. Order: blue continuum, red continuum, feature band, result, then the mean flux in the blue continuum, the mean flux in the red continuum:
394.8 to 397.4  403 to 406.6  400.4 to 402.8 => -0.499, 11.5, 17.1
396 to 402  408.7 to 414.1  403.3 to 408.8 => -0.411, 14.9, 16.6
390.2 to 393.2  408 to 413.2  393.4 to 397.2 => 0.541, 13.2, 16.5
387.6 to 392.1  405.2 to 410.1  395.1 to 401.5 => 0.044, 12.7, 16.6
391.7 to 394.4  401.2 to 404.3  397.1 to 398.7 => 0.156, 11.6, 18.1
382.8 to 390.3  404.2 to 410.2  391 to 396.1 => 0.192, 11.6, 16.7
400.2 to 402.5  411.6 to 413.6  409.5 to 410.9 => 0.204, 18.2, 16.9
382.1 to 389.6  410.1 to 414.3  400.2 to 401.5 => -0.285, 11.6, 16.8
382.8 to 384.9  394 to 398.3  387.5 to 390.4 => -0.087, 10.4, 12.4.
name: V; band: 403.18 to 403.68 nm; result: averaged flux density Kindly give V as 16.4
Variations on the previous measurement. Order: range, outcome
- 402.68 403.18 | 18.3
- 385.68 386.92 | 12.9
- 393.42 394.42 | 11.5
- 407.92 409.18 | 17.7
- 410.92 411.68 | 17.1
